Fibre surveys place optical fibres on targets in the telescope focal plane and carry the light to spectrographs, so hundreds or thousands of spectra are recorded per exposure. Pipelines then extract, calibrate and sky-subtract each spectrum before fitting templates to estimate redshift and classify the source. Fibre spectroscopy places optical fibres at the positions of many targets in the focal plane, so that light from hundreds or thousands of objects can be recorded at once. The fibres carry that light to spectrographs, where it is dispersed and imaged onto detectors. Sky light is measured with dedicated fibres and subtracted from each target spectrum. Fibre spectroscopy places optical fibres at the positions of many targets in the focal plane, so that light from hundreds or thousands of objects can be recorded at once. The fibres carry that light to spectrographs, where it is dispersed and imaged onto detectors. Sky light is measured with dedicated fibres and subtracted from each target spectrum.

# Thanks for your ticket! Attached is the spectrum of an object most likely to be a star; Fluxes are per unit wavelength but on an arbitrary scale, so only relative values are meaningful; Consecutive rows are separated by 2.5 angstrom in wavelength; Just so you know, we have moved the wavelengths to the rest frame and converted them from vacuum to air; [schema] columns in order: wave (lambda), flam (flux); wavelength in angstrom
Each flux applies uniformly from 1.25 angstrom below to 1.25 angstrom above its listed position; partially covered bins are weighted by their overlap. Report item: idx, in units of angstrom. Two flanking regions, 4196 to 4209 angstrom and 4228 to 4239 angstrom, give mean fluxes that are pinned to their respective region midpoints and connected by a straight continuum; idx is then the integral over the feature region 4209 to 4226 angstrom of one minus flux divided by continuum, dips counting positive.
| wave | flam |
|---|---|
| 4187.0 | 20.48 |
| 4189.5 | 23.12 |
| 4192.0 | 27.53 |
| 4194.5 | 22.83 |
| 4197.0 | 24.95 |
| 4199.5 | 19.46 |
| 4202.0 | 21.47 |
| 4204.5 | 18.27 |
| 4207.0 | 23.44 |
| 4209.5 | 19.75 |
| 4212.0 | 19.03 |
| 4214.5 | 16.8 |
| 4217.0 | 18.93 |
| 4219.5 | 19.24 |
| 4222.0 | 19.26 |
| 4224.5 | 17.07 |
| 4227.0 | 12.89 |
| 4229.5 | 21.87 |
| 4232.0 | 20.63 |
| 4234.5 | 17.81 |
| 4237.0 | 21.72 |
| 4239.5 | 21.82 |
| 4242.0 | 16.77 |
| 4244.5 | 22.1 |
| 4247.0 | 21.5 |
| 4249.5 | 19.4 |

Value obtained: 2.0 angstrom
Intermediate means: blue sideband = 21.3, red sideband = 20.4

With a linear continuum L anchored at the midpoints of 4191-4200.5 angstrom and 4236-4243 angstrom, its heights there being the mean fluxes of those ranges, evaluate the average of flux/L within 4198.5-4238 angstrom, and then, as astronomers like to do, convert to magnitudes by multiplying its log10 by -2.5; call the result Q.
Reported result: 0.14 mag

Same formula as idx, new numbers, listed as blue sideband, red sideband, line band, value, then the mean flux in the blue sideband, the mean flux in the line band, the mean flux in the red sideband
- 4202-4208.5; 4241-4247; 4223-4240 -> 1.1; 20.9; 19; 20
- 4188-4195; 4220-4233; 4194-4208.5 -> 0.7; 24.5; 21.6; 18.4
